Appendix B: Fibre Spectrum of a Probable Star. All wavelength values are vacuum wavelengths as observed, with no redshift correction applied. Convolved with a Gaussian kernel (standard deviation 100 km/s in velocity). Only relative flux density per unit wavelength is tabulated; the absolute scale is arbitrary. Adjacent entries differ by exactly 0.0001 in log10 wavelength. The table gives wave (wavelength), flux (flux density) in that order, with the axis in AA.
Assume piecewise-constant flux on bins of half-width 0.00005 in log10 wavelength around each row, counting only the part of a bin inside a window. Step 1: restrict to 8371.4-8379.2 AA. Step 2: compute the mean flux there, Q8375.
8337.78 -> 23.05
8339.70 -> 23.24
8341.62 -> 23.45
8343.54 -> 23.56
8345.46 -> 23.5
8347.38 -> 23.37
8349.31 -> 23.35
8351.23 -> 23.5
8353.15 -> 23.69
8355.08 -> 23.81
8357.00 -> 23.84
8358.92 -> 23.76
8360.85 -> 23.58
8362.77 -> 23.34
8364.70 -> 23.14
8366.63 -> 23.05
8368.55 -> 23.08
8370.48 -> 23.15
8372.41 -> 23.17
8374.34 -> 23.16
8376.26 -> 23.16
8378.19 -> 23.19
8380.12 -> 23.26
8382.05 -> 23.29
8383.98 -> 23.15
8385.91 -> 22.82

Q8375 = 23.2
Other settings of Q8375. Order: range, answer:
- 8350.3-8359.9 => 23.7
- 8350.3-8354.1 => 23.6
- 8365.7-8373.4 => 23.1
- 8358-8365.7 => 23.4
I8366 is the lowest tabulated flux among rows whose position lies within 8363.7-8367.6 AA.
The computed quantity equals 23.05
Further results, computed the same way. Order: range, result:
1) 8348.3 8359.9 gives 23.35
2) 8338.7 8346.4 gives 23.24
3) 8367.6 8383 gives 23.08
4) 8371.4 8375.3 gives 23.16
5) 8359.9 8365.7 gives 23.14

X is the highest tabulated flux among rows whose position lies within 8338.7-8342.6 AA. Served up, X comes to 23.45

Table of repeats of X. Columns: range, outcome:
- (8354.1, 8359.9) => 23.84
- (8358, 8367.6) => 23.76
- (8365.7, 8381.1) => 23.26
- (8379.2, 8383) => 23.29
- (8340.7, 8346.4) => 23.56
